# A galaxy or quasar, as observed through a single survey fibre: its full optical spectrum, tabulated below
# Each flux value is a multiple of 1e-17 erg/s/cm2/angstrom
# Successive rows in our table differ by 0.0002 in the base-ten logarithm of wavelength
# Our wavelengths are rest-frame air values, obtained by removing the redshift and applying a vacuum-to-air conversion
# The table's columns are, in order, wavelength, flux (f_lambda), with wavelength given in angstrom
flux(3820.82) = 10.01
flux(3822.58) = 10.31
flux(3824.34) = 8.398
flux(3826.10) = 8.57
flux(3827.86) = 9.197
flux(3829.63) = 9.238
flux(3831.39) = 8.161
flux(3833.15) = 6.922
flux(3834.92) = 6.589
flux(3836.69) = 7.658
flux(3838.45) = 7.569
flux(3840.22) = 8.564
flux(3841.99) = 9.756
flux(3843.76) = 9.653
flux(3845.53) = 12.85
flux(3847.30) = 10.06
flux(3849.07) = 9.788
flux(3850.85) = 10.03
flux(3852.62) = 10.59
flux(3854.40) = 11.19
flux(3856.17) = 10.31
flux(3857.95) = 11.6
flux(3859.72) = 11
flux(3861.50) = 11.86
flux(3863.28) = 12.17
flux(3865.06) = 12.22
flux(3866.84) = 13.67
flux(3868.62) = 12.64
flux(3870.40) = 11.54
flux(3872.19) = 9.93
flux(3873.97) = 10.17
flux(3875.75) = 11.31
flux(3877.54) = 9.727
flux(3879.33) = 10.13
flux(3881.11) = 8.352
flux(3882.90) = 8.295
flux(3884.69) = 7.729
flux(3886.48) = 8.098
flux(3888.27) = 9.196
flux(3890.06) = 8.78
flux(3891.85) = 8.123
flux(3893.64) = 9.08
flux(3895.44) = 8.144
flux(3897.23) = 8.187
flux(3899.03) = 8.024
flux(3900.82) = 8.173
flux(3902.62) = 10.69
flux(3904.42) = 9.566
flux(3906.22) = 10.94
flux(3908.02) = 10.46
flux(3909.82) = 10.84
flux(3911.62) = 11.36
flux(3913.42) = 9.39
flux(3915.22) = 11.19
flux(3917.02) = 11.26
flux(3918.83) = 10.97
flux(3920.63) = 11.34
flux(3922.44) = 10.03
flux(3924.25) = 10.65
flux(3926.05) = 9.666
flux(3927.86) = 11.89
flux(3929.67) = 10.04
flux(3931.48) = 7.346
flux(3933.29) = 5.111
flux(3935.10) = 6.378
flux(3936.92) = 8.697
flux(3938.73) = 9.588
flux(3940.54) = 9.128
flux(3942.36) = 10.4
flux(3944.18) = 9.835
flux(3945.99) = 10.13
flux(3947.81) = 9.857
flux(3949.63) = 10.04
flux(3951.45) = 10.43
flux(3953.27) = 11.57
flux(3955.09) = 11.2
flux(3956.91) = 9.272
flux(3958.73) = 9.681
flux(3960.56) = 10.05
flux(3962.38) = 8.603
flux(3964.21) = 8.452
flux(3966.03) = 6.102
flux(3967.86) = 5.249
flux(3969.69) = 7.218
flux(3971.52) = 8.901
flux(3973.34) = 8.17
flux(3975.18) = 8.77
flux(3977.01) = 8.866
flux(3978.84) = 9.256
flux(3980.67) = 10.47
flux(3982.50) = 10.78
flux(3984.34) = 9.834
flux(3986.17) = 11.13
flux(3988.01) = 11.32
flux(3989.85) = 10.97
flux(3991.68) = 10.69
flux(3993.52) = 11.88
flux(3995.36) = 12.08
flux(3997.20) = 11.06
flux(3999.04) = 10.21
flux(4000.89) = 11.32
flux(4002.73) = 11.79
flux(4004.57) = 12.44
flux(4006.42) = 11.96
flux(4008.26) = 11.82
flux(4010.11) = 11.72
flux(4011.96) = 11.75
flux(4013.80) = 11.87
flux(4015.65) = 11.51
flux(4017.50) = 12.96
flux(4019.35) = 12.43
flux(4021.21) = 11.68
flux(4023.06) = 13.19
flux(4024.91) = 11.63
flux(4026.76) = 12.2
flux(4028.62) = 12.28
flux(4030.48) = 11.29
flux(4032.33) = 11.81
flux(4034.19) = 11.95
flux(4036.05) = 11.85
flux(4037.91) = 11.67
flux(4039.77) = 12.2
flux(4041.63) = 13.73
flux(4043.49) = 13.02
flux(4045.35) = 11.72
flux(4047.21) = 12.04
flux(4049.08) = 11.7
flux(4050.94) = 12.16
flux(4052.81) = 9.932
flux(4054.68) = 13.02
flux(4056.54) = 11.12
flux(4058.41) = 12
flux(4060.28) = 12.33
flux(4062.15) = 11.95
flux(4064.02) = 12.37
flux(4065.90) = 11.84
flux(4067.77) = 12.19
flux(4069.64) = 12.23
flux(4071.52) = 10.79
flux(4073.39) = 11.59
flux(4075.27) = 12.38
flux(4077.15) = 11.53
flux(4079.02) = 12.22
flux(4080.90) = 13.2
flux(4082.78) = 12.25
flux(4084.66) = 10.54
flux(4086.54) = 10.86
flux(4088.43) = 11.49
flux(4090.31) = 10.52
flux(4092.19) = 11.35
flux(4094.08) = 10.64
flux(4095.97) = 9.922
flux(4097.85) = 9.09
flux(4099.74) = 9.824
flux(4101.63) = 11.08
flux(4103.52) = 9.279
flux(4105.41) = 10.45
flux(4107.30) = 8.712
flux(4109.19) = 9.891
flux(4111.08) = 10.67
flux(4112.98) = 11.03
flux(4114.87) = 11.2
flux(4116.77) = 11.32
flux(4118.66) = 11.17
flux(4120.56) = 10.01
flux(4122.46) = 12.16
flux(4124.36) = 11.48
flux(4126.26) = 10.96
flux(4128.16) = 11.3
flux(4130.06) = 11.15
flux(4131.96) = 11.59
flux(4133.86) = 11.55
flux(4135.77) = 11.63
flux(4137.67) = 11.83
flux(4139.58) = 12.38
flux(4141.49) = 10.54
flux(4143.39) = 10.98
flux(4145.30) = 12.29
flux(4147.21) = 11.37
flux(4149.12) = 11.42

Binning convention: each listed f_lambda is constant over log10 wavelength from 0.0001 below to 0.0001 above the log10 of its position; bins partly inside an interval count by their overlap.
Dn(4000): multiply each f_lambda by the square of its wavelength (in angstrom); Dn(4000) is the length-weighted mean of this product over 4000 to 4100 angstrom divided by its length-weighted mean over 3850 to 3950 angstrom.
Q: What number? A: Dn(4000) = 1.3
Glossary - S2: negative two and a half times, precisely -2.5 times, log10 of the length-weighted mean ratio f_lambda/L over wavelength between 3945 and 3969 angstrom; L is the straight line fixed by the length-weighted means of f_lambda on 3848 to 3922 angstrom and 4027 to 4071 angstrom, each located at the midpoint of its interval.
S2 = 0.18 mag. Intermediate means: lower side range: 10.2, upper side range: 12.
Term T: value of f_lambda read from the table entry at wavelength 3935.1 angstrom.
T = 6.378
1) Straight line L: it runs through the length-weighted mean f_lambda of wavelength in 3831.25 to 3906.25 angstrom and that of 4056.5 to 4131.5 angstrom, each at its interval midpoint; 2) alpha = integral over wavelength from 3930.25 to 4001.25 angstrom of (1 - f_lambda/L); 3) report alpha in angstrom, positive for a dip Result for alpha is 6.0 angstrom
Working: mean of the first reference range 9.75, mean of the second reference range 11.2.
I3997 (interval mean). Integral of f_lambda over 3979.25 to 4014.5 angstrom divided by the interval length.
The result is 11.3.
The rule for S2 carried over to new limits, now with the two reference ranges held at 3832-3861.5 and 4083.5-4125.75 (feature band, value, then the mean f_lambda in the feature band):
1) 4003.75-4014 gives -0.164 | 11.9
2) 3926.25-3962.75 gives 0.062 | 9.48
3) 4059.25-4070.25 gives -0.163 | 12.1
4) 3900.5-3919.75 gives -0.064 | 10.5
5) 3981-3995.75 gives -0.086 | 11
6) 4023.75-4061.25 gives -0.158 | 12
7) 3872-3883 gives 0.001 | 9.79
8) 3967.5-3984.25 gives 0.154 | 8.8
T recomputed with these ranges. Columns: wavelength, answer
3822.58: 10.31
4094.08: 10.64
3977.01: 8.866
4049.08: 11.7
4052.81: 9.932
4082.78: 12.25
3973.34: 8.17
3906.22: 10.94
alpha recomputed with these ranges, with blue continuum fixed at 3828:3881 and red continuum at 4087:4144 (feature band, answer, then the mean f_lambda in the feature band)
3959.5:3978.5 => 4.3 angstrom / 8.08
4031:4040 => -1.0 angstrom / 11.8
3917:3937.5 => 2.0 angstrom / 9.38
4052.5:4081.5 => -3.3 angstrom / 11.9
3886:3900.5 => 2.6 angstrom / 8.46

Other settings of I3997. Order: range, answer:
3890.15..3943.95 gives 9.53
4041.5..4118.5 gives 11.3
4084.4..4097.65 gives 10.7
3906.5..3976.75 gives 9.46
